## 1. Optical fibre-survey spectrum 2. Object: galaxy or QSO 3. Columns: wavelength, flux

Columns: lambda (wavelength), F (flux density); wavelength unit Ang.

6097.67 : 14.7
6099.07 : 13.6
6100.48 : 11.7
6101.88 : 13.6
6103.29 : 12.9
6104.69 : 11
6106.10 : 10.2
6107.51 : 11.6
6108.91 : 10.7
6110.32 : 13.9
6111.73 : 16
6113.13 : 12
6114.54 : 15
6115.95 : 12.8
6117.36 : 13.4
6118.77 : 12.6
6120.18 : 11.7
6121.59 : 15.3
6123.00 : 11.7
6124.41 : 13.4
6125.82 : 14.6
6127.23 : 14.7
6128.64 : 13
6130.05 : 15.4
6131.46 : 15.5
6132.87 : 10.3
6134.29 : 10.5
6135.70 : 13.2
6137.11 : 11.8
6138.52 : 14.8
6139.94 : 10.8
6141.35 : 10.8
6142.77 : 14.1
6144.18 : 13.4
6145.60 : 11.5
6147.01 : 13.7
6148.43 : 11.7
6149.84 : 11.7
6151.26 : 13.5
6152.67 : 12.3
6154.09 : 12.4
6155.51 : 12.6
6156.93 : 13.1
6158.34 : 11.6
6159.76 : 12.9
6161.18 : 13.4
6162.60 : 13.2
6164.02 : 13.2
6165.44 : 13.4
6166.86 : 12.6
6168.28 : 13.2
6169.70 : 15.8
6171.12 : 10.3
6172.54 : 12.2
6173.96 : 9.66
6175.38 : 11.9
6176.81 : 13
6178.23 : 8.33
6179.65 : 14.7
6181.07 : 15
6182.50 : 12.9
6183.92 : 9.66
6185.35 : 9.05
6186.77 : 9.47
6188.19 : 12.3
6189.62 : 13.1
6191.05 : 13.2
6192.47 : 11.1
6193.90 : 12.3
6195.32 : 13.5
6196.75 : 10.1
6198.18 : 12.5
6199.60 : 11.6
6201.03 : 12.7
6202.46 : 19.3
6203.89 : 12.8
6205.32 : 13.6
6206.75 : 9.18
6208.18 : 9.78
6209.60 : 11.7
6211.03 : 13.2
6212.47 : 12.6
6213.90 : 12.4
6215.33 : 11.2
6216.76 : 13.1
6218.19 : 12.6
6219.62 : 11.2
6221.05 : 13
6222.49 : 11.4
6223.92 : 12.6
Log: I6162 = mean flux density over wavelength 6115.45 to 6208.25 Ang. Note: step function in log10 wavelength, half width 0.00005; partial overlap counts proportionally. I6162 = 12.6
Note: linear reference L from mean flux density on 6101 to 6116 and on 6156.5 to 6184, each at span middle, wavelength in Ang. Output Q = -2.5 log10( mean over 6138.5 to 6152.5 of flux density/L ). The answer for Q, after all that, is 0.01 mag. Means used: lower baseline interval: 12.7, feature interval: 12.5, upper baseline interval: 12.6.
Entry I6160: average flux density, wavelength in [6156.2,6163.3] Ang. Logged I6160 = 12.8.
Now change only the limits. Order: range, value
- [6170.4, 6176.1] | 11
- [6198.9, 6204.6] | 14.1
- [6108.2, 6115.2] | 13.5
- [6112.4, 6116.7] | 13.3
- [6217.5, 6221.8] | 12.3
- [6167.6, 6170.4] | 14.5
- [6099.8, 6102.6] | 12.7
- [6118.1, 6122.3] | 13.2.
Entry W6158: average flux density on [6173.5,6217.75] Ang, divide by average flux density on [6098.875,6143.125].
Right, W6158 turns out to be 0.94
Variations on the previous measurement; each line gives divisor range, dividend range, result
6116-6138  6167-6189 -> 0.90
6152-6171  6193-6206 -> 1.01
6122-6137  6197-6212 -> 0.95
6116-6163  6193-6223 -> 0.96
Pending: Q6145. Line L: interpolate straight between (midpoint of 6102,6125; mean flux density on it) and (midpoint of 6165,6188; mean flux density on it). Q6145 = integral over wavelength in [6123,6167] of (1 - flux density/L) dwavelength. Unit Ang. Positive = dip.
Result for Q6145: -1.8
